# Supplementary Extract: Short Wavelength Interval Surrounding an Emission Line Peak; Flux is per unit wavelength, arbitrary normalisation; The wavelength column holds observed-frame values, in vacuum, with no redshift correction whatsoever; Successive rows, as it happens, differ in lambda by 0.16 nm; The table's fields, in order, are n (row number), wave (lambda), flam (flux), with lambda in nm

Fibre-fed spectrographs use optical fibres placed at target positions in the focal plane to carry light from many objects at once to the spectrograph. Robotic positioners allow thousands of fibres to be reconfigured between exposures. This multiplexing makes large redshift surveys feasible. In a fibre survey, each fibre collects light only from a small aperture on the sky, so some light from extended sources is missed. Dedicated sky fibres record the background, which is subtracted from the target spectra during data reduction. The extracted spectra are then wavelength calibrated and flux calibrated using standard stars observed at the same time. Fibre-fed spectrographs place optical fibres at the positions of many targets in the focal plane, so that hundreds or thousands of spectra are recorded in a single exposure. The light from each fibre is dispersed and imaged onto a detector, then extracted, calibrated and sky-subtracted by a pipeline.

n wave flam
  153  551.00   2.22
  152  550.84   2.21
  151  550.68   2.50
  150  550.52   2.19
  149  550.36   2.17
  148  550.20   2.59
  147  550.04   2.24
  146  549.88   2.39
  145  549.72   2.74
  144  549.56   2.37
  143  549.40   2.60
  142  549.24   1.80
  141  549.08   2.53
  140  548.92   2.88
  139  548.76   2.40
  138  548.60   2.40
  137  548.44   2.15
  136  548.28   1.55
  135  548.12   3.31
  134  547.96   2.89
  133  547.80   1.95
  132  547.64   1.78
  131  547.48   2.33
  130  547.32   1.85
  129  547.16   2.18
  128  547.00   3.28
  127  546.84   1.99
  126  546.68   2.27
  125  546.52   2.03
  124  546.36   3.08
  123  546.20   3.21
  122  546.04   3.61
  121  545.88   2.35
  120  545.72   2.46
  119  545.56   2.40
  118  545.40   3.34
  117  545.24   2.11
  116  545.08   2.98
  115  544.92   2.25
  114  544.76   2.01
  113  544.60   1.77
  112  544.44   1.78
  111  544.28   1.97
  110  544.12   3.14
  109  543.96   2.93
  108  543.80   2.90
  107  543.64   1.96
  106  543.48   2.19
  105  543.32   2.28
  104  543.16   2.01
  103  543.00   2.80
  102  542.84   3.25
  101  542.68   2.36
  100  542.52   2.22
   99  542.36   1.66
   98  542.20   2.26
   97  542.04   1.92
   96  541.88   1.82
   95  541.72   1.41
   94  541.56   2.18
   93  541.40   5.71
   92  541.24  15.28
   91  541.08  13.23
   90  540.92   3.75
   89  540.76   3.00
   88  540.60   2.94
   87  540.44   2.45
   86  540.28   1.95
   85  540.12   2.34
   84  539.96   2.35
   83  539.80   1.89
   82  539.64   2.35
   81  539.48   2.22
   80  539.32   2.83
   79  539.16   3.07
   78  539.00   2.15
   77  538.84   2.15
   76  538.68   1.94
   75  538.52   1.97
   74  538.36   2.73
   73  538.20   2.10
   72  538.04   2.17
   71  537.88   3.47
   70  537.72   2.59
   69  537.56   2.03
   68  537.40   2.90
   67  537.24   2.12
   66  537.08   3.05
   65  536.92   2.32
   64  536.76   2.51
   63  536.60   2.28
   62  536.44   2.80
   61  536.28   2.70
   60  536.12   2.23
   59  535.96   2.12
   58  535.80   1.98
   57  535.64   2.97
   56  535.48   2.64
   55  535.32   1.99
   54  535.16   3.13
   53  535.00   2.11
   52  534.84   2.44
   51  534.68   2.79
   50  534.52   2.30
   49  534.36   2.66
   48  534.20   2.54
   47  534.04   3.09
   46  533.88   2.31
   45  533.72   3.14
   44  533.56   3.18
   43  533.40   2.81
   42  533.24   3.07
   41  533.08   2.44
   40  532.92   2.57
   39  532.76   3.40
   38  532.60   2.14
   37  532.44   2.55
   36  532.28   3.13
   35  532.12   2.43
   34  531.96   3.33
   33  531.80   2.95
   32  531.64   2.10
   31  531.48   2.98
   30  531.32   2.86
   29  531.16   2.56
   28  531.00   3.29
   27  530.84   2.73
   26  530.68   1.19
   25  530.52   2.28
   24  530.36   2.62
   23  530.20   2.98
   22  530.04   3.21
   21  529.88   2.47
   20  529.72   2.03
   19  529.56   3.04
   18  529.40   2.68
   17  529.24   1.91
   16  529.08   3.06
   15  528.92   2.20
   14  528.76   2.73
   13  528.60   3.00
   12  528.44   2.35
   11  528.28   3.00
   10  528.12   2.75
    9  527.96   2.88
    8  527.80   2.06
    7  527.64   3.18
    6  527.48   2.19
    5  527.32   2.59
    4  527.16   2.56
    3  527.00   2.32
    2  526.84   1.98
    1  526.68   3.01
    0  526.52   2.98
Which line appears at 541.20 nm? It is H-beta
